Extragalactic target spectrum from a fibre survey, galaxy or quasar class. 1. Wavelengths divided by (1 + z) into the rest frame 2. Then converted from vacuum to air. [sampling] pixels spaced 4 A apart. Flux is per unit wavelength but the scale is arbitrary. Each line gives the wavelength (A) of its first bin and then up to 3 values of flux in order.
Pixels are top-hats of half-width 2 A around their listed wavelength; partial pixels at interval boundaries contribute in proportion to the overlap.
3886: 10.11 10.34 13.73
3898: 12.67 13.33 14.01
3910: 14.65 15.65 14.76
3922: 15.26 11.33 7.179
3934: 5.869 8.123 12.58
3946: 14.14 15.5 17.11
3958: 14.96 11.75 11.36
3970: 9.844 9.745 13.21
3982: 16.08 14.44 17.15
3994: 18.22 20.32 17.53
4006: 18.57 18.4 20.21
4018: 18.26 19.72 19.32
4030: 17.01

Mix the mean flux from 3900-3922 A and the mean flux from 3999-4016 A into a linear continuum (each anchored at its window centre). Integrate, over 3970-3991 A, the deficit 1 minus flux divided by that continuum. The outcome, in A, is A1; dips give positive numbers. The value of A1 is 4.8 A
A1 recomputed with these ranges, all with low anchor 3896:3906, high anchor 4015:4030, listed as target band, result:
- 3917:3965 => 8.9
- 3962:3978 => 5.4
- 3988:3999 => -0.5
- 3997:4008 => -0.4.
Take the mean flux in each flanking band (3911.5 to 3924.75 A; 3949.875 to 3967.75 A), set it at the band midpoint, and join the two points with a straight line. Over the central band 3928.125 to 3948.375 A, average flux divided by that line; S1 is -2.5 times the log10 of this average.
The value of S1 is 0.43 mag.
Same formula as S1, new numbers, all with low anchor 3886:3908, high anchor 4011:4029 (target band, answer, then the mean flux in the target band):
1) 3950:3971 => 0.188 mag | 13.4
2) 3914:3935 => 0.202 mag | 11.6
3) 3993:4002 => -0.060 mag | 19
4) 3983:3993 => 0.092 mag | 16.1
